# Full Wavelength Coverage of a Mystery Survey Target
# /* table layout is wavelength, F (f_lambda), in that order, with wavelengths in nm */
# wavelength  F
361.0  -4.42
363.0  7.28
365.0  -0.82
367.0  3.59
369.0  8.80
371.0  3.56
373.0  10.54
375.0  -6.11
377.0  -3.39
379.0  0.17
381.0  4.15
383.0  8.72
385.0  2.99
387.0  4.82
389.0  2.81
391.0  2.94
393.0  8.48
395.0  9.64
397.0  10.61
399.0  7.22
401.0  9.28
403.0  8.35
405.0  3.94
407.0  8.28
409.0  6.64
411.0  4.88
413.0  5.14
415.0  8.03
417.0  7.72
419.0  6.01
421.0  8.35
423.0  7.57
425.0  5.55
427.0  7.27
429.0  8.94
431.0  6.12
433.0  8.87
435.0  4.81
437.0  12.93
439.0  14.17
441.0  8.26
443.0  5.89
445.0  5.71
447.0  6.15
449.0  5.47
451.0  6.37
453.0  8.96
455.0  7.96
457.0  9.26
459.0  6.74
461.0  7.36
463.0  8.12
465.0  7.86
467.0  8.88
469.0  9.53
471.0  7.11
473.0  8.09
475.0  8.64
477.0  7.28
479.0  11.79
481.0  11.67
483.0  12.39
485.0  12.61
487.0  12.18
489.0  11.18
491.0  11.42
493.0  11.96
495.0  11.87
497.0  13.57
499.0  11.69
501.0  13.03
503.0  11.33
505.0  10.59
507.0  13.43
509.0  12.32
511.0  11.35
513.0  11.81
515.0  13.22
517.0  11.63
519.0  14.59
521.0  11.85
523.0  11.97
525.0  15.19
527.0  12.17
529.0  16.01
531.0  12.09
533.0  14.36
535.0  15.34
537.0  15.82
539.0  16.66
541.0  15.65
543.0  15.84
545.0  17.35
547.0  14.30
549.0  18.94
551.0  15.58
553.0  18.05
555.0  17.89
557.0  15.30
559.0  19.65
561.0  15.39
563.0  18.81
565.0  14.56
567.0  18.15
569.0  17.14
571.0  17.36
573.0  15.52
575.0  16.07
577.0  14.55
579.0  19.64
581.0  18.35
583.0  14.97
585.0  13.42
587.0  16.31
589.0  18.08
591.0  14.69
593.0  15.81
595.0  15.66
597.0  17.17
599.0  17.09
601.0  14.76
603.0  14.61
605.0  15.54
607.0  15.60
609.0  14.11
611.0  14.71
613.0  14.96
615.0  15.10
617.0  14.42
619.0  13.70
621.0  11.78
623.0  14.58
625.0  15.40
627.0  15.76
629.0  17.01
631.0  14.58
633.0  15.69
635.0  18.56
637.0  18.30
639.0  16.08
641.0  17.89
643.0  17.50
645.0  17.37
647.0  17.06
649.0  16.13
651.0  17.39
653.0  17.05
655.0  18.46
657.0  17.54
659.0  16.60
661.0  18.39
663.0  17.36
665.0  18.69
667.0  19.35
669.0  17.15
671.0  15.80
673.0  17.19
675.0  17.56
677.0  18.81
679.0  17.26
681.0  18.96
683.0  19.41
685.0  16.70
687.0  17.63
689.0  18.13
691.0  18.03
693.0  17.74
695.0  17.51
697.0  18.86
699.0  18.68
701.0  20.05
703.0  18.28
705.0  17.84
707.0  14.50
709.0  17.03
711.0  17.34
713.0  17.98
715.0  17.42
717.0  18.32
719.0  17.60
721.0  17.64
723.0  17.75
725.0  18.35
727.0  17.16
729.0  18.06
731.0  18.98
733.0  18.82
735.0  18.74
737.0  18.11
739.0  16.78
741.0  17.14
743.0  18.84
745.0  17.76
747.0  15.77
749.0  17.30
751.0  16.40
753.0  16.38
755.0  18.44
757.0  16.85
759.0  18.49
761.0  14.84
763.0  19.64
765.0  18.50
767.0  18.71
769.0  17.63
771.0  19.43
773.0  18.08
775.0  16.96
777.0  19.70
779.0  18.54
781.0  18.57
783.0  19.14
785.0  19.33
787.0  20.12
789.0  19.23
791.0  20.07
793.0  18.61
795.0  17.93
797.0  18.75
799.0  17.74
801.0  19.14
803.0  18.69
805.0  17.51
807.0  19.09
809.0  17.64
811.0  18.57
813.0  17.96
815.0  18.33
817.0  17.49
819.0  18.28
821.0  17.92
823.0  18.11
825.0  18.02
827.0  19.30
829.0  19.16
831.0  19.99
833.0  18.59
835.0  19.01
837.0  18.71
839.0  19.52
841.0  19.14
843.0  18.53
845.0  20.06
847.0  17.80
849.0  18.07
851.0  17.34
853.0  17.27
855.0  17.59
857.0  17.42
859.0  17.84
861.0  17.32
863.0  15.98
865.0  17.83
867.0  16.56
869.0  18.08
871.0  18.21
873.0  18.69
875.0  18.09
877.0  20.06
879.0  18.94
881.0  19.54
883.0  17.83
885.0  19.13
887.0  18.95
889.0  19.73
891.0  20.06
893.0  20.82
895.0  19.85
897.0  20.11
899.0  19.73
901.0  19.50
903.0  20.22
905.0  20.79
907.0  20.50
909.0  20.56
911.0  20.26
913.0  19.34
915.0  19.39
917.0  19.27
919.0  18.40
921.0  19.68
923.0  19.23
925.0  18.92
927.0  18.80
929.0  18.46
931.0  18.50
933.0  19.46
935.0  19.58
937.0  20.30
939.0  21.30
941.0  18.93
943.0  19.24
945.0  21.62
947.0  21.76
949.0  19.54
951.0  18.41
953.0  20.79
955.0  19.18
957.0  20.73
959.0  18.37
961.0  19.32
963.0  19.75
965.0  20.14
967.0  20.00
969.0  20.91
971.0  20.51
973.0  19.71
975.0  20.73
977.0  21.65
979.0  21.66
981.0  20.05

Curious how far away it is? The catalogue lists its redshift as 0.20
